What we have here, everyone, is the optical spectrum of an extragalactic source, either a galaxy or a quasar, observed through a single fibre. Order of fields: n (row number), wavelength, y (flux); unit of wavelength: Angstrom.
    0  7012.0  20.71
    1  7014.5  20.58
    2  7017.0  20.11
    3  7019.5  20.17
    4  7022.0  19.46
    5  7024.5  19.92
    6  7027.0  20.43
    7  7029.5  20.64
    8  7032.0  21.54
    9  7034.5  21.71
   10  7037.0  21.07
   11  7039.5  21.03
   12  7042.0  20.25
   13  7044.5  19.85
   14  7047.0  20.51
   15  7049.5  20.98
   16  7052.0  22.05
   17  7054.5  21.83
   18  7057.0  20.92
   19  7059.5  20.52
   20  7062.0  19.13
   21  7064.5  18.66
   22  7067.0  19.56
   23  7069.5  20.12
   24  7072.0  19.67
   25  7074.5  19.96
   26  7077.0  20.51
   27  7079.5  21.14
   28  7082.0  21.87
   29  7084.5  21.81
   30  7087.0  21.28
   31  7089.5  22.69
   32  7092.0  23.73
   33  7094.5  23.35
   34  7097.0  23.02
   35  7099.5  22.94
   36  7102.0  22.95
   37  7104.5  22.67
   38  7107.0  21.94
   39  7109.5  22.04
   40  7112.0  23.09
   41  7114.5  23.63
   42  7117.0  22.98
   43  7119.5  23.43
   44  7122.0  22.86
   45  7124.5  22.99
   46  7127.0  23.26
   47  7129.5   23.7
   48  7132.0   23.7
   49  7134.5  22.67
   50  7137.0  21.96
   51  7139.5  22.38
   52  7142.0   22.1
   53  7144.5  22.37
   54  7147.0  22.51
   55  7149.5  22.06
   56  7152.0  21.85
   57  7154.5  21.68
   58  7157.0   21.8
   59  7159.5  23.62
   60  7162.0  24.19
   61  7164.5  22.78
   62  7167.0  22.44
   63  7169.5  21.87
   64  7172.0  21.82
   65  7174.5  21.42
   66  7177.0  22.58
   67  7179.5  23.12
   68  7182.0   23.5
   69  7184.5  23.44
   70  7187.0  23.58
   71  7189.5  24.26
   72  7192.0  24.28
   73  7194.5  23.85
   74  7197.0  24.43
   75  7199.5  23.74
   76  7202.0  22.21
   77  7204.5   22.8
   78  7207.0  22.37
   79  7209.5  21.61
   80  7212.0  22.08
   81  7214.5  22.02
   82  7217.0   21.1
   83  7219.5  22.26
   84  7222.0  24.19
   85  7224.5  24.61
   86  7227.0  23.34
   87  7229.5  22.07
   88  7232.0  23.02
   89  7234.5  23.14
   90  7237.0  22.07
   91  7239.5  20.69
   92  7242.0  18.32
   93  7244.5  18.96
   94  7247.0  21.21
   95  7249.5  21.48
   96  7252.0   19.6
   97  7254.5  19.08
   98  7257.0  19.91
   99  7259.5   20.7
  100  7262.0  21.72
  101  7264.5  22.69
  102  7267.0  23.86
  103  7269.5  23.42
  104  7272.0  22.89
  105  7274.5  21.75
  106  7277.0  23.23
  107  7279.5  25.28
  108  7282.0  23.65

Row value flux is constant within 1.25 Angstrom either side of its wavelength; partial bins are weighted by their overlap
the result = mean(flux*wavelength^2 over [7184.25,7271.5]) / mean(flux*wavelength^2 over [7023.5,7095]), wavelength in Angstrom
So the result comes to 1.11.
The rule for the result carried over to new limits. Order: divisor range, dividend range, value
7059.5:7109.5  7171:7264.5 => 1.07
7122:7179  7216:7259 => 0.97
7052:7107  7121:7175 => 1.08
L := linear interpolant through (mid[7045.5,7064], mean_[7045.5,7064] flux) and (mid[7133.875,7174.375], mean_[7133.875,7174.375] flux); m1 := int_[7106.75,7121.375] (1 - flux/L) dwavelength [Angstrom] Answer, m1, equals -0.8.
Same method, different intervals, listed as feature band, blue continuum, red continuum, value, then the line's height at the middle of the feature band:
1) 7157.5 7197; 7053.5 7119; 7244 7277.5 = -2.9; 21.6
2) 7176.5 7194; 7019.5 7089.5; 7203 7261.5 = -1.8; 21.3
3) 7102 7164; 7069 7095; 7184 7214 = -1.5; 22.2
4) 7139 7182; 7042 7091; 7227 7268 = -3.0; 21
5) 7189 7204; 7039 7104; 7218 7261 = -1.6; 21.4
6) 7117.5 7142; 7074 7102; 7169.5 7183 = -0.8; 22.3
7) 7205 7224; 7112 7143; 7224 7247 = -0.4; 21.9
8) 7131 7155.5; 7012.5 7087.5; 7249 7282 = -1.3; 21.2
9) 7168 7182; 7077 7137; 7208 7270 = -0.1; 22.2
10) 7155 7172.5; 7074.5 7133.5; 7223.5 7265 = -0.5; 22.1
